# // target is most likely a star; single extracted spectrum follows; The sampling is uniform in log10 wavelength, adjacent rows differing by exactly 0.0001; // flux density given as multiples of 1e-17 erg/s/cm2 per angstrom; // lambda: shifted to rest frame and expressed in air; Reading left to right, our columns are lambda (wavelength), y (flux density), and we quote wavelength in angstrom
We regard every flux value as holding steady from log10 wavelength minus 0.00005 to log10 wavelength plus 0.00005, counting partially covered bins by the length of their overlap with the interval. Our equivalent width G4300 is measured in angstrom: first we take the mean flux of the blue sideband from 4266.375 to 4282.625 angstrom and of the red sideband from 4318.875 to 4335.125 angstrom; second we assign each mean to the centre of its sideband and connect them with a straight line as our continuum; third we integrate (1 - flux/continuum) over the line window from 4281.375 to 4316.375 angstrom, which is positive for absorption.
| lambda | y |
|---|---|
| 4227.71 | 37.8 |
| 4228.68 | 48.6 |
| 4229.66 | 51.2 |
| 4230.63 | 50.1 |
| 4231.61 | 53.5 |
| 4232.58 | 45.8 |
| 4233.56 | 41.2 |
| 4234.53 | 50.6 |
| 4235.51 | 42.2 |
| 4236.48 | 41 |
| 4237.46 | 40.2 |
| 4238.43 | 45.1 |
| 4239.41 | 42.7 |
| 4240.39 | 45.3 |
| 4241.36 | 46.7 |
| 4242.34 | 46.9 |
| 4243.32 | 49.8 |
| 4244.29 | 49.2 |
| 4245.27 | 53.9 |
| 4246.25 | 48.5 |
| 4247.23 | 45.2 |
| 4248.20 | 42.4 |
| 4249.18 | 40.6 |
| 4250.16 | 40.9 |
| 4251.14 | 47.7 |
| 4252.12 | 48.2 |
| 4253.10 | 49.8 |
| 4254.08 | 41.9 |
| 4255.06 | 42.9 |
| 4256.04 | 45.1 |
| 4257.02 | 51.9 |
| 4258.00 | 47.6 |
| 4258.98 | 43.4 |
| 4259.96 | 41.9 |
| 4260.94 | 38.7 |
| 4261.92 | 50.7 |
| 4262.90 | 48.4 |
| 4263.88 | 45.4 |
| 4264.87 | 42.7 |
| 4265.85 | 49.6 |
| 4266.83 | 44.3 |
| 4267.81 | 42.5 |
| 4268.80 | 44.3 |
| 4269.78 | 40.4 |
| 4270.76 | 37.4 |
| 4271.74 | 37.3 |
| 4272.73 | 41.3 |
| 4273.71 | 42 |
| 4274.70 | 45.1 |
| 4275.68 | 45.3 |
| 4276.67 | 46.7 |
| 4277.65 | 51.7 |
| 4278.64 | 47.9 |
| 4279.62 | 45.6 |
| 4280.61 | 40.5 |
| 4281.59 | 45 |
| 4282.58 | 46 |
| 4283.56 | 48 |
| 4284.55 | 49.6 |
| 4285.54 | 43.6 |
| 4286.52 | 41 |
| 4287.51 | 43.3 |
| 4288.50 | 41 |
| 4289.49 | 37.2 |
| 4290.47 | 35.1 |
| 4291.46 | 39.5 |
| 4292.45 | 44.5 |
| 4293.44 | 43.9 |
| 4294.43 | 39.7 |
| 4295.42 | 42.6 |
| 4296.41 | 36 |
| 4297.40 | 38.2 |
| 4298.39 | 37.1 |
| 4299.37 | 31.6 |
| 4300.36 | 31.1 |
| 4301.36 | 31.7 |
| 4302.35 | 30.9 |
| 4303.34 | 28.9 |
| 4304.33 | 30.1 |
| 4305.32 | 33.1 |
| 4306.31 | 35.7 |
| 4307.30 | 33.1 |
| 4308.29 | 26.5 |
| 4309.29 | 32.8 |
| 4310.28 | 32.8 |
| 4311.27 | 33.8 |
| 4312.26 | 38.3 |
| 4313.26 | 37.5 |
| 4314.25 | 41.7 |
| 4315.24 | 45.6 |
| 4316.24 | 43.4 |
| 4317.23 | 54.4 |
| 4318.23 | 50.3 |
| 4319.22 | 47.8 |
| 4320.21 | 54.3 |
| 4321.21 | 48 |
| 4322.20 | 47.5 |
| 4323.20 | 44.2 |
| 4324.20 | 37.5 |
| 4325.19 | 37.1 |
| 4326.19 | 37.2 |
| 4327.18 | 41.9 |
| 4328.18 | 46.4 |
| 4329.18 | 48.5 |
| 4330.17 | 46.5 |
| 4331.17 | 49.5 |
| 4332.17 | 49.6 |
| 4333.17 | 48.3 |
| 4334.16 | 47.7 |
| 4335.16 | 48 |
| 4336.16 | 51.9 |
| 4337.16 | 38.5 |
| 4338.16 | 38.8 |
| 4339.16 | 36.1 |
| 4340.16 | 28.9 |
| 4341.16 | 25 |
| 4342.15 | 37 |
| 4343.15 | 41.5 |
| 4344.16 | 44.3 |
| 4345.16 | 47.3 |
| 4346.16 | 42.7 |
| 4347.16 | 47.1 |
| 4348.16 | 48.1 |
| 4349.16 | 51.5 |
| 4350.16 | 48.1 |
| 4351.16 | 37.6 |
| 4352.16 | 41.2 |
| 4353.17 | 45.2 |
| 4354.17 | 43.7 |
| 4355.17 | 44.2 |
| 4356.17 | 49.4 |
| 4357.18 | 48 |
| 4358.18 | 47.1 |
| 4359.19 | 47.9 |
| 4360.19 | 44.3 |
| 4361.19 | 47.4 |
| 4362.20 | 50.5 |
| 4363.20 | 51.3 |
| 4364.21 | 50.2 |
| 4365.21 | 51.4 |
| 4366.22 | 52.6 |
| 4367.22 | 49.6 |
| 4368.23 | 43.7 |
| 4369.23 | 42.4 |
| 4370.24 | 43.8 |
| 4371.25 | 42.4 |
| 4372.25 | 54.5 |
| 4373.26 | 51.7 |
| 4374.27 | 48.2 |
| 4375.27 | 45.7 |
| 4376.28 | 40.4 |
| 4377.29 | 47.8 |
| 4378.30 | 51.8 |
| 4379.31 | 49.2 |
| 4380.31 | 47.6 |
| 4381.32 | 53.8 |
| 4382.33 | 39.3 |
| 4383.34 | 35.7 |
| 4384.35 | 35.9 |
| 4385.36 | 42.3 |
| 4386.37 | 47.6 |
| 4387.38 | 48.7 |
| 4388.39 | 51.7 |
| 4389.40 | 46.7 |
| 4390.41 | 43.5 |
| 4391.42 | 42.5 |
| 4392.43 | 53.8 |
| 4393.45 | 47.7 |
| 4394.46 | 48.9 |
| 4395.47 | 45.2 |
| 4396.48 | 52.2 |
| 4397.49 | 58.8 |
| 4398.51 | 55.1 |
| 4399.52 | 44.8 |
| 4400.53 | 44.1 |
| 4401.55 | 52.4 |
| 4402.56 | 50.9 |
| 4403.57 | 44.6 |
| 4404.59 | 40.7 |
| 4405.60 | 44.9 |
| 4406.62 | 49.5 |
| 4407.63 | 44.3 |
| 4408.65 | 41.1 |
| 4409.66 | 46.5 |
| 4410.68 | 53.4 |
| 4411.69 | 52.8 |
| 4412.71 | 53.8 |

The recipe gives 5.2 angstrom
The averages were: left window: 43.7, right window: 45.8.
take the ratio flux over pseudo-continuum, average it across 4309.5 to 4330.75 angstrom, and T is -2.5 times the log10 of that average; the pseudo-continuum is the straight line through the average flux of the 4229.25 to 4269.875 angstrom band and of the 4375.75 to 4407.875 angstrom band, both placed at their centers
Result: 0.07 mag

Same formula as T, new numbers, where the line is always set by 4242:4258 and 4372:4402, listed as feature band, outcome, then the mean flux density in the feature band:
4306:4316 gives 0.29 mag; 36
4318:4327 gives 0.06 mag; 44.6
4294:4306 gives 0.34 mag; 34.2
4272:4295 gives 0.08 mag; 43.5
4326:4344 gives 0.12 mag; 42.4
